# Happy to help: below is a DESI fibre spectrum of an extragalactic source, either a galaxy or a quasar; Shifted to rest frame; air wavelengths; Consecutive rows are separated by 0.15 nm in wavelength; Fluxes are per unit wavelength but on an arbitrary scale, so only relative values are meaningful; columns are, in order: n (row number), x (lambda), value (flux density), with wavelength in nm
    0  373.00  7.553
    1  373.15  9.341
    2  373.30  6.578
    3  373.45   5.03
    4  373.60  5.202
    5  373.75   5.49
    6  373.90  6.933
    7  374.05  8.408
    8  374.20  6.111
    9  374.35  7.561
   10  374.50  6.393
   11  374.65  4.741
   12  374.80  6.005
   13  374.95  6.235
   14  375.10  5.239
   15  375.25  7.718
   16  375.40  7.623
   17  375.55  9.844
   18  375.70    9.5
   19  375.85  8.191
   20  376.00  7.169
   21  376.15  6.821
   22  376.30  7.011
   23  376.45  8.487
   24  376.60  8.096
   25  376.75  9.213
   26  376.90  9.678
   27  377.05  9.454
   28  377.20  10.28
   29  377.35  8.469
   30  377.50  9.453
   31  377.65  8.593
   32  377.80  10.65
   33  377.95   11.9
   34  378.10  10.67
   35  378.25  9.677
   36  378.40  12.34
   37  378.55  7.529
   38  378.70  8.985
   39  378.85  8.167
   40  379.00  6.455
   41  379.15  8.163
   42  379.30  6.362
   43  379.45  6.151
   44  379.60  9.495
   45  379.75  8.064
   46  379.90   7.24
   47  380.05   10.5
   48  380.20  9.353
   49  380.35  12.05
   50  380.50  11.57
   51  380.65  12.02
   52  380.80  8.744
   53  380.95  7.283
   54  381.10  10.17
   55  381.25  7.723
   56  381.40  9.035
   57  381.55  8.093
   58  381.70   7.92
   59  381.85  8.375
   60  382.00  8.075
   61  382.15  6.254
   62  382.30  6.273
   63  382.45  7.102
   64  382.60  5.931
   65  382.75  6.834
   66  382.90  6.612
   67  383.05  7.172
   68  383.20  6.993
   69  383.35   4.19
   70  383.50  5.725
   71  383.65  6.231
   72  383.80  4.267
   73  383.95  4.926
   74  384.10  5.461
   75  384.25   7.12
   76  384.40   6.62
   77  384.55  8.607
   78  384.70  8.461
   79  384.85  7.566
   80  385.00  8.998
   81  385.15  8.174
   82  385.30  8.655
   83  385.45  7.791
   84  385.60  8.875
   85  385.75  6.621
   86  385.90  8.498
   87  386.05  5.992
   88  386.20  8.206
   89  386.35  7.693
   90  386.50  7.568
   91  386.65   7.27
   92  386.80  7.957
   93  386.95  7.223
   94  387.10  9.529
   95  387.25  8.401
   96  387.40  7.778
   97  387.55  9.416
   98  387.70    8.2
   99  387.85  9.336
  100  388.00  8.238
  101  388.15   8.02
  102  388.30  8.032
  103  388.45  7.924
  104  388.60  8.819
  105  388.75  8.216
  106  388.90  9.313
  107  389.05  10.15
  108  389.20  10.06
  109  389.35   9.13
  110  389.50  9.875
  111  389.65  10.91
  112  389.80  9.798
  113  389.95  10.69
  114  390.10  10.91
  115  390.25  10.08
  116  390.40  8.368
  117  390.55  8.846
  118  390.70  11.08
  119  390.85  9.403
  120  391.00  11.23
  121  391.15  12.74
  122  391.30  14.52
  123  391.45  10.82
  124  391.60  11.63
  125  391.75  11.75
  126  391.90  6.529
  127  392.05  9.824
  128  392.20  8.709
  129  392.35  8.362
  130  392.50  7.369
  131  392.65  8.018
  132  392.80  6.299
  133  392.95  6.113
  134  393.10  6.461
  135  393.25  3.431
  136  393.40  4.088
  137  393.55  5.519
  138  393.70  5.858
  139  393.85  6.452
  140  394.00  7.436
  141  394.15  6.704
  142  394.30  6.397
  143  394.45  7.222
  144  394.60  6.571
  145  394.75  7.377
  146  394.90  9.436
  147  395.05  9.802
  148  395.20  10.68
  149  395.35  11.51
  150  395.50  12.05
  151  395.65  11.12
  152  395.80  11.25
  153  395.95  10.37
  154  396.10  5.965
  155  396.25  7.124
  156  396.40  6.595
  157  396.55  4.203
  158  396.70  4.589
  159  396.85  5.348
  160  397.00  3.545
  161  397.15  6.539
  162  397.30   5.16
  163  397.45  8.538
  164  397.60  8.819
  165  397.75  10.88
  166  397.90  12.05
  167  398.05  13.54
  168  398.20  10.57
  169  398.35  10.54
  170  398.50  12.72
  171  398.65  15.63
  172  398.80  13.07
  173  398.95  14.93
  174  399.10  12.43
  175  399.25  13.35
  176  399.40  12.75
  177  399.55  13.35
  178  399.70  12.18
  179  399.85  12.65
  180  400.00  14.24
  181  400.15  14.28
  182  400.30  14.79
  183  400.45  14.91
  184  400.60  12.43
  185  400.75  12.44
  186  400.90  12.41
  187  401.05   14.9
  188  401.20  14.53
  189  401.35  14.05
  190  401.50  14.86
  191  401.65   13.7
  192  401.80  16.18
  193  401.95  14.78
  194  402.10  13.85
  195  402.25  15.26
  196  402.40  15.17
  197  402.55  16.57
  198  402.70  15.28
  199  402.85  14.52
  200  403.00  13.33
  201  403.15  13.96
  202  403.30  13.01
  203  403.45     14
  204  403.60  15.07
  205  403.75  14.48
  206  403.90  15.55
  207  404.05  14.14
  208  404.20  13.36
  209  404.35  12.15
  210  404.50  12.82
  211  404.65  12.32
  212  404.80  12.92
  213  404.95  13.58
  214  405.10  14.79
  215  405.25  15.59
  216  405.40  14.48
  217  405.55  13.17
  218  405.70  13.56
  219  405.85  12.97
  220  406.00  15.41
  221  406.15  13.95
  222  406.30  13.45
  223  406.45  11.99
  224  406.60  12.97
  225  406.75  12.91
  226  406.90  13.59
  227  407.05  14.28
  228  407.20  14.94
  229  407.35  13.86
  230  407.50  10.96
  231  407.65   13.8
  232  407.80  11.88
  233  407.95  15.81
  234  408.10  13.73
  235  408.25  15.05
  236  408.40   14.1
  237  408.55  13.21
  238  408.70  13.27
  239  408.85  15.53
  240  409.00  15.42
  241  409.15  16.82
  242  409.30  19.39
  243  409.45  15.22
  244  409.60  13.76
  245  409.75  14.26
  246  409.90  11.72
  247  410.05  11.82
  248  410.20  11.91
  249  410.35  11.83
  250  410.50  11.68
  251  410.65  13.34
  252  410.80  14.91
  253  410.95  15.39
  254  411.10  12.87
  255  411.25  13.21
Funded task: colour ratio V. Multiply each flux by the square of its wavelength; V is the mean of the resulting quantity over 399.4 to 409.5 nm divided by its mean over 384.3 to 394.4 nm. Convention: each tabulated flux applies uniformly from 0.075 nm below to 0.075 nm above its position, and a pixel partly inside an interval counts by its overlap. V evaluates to 1.80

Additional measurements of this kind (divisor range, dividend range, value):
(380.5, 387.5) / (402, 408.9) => 2.06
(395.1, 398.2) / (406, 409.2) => 1.72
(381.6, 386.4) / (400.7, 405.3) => 2.21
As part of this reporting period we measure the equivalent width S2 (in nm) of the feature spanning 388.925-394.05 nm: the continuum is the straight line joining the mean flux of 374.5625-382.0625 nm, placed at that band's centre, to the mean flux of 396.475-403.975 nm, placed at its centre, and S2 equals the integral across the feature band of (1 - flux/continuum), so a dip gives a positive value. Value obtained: 0.94 nm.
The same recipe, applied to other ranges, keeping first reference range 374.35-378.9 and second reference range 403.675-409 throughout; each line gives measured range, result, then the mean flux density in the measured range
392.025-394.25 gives 0.928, 6.64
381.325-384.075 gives 0.830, 6.65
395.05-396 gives 0.060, 11.1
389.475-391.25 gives 0.083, 10.4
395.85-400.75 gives 0.707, 10.6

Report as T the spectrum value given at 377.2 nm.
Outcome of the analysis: 10.28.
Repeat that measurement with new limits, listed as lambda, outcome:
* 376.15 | 6.821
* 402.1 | 13.85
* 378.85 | 8.167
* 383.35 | 4.19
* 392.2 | 8.709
